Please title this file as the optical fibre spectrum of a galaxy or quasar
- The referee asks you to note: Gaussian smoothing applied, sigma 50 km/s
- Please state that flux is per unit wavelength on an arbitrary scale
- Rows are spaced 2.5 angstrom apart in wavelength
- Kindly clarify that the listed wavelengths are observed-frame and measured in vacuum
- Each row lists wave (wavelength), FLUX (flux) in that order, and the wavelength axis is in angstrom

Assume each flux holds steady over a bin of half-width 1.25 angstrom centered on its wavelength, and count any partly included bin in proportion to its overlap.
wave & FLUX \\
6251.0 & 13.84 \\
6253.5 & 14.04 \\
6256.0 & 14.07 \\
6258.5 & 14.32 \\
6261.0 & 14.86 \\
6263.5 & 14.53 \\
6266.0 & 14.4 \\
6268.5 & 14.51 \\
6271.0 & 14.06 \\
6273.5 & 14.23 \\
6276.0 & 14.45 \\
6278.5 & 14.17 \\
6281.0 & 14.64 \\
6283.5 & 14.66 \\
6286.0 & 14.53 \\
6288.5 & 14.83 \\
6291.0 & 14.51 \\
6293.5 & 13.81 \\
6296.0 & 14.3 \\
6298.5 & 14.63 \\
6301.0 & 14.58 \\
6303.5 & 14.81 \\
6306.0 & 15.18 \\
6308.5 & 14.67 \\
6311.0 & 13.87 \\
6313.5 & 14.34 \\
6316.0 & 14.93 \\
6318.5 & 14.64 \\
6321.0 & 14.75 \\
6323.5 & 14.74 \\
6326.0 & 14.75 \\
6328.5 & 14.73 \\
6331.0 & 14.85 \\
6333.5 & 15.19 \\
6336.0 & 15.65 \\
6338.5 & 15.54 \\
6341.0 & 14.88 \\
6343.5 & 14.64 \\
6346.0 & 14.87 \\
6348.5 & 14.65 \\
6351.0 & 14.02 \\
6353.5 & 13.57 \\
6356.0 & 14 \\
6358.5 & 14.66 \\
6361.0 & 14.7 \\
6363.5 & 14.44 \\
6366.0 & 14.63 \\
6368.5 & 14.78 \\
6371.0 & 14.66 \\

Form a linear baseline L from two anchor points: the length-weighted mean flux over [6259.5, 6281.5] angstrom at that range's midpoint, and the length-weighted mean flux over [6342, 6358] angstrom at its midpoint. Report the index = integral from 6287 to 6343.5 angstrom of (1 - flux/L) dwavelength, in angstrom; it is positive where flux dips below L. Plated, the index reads -1.5 angstrom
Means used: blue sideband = 14.4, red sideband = 14.3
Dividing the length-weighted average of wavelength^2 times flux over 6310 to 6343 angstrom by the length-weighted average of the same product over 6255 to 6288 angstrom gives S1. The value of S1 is 1.05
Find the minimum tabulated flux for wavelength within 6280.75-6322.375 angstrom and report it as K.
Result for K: 13.81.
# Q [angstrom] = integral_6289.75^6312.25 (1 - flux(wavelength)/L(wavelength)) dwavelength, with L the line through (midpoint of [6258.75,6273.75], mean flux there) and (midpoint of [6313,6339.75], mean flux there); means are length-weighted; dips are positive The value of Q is 0.37 angstrom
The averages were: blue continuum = 14.4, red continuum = 14.9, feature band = 14.5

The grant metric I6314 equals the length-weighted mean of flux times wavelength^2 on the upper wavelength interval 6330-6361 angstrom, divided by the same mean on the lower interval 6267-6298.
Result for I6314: 1.04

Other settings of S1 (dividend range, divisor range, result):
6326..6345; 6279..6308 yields 1.05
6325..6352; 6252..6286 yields 1.06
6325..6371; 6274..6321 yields 1.03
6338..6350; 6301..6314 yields 1.03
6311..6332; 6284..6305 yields 1.02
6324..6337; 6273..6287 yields 1.05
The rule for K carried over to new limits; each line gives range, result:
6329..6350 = 14.64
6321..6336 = 14.73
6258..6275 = 14.06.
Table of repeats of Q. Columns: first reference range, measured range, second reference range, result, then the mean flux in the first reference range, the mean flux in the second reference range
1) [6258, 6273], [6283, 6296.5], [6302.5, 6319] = 0.1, 14.4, 14.6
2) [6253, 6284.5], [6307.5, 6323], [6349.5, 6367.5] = -0.2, 14.4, 14.3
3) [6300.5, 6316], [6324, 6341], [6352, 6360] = -0.9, 14.6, 14.1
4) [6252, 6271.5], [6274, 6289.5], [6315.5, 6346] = 0.0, 14.4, 14.9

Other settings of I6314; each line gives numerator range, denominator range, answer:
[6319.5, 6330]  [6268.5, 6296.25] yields 1.04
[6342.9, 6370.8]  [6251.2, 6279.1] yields 1.04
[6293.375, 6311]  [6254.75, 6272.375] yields 1.02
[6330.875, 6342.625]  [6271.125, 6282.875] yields 1.08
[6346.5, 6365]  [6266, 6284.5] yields 1.02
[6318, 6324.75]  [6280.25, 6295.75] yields 1.03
